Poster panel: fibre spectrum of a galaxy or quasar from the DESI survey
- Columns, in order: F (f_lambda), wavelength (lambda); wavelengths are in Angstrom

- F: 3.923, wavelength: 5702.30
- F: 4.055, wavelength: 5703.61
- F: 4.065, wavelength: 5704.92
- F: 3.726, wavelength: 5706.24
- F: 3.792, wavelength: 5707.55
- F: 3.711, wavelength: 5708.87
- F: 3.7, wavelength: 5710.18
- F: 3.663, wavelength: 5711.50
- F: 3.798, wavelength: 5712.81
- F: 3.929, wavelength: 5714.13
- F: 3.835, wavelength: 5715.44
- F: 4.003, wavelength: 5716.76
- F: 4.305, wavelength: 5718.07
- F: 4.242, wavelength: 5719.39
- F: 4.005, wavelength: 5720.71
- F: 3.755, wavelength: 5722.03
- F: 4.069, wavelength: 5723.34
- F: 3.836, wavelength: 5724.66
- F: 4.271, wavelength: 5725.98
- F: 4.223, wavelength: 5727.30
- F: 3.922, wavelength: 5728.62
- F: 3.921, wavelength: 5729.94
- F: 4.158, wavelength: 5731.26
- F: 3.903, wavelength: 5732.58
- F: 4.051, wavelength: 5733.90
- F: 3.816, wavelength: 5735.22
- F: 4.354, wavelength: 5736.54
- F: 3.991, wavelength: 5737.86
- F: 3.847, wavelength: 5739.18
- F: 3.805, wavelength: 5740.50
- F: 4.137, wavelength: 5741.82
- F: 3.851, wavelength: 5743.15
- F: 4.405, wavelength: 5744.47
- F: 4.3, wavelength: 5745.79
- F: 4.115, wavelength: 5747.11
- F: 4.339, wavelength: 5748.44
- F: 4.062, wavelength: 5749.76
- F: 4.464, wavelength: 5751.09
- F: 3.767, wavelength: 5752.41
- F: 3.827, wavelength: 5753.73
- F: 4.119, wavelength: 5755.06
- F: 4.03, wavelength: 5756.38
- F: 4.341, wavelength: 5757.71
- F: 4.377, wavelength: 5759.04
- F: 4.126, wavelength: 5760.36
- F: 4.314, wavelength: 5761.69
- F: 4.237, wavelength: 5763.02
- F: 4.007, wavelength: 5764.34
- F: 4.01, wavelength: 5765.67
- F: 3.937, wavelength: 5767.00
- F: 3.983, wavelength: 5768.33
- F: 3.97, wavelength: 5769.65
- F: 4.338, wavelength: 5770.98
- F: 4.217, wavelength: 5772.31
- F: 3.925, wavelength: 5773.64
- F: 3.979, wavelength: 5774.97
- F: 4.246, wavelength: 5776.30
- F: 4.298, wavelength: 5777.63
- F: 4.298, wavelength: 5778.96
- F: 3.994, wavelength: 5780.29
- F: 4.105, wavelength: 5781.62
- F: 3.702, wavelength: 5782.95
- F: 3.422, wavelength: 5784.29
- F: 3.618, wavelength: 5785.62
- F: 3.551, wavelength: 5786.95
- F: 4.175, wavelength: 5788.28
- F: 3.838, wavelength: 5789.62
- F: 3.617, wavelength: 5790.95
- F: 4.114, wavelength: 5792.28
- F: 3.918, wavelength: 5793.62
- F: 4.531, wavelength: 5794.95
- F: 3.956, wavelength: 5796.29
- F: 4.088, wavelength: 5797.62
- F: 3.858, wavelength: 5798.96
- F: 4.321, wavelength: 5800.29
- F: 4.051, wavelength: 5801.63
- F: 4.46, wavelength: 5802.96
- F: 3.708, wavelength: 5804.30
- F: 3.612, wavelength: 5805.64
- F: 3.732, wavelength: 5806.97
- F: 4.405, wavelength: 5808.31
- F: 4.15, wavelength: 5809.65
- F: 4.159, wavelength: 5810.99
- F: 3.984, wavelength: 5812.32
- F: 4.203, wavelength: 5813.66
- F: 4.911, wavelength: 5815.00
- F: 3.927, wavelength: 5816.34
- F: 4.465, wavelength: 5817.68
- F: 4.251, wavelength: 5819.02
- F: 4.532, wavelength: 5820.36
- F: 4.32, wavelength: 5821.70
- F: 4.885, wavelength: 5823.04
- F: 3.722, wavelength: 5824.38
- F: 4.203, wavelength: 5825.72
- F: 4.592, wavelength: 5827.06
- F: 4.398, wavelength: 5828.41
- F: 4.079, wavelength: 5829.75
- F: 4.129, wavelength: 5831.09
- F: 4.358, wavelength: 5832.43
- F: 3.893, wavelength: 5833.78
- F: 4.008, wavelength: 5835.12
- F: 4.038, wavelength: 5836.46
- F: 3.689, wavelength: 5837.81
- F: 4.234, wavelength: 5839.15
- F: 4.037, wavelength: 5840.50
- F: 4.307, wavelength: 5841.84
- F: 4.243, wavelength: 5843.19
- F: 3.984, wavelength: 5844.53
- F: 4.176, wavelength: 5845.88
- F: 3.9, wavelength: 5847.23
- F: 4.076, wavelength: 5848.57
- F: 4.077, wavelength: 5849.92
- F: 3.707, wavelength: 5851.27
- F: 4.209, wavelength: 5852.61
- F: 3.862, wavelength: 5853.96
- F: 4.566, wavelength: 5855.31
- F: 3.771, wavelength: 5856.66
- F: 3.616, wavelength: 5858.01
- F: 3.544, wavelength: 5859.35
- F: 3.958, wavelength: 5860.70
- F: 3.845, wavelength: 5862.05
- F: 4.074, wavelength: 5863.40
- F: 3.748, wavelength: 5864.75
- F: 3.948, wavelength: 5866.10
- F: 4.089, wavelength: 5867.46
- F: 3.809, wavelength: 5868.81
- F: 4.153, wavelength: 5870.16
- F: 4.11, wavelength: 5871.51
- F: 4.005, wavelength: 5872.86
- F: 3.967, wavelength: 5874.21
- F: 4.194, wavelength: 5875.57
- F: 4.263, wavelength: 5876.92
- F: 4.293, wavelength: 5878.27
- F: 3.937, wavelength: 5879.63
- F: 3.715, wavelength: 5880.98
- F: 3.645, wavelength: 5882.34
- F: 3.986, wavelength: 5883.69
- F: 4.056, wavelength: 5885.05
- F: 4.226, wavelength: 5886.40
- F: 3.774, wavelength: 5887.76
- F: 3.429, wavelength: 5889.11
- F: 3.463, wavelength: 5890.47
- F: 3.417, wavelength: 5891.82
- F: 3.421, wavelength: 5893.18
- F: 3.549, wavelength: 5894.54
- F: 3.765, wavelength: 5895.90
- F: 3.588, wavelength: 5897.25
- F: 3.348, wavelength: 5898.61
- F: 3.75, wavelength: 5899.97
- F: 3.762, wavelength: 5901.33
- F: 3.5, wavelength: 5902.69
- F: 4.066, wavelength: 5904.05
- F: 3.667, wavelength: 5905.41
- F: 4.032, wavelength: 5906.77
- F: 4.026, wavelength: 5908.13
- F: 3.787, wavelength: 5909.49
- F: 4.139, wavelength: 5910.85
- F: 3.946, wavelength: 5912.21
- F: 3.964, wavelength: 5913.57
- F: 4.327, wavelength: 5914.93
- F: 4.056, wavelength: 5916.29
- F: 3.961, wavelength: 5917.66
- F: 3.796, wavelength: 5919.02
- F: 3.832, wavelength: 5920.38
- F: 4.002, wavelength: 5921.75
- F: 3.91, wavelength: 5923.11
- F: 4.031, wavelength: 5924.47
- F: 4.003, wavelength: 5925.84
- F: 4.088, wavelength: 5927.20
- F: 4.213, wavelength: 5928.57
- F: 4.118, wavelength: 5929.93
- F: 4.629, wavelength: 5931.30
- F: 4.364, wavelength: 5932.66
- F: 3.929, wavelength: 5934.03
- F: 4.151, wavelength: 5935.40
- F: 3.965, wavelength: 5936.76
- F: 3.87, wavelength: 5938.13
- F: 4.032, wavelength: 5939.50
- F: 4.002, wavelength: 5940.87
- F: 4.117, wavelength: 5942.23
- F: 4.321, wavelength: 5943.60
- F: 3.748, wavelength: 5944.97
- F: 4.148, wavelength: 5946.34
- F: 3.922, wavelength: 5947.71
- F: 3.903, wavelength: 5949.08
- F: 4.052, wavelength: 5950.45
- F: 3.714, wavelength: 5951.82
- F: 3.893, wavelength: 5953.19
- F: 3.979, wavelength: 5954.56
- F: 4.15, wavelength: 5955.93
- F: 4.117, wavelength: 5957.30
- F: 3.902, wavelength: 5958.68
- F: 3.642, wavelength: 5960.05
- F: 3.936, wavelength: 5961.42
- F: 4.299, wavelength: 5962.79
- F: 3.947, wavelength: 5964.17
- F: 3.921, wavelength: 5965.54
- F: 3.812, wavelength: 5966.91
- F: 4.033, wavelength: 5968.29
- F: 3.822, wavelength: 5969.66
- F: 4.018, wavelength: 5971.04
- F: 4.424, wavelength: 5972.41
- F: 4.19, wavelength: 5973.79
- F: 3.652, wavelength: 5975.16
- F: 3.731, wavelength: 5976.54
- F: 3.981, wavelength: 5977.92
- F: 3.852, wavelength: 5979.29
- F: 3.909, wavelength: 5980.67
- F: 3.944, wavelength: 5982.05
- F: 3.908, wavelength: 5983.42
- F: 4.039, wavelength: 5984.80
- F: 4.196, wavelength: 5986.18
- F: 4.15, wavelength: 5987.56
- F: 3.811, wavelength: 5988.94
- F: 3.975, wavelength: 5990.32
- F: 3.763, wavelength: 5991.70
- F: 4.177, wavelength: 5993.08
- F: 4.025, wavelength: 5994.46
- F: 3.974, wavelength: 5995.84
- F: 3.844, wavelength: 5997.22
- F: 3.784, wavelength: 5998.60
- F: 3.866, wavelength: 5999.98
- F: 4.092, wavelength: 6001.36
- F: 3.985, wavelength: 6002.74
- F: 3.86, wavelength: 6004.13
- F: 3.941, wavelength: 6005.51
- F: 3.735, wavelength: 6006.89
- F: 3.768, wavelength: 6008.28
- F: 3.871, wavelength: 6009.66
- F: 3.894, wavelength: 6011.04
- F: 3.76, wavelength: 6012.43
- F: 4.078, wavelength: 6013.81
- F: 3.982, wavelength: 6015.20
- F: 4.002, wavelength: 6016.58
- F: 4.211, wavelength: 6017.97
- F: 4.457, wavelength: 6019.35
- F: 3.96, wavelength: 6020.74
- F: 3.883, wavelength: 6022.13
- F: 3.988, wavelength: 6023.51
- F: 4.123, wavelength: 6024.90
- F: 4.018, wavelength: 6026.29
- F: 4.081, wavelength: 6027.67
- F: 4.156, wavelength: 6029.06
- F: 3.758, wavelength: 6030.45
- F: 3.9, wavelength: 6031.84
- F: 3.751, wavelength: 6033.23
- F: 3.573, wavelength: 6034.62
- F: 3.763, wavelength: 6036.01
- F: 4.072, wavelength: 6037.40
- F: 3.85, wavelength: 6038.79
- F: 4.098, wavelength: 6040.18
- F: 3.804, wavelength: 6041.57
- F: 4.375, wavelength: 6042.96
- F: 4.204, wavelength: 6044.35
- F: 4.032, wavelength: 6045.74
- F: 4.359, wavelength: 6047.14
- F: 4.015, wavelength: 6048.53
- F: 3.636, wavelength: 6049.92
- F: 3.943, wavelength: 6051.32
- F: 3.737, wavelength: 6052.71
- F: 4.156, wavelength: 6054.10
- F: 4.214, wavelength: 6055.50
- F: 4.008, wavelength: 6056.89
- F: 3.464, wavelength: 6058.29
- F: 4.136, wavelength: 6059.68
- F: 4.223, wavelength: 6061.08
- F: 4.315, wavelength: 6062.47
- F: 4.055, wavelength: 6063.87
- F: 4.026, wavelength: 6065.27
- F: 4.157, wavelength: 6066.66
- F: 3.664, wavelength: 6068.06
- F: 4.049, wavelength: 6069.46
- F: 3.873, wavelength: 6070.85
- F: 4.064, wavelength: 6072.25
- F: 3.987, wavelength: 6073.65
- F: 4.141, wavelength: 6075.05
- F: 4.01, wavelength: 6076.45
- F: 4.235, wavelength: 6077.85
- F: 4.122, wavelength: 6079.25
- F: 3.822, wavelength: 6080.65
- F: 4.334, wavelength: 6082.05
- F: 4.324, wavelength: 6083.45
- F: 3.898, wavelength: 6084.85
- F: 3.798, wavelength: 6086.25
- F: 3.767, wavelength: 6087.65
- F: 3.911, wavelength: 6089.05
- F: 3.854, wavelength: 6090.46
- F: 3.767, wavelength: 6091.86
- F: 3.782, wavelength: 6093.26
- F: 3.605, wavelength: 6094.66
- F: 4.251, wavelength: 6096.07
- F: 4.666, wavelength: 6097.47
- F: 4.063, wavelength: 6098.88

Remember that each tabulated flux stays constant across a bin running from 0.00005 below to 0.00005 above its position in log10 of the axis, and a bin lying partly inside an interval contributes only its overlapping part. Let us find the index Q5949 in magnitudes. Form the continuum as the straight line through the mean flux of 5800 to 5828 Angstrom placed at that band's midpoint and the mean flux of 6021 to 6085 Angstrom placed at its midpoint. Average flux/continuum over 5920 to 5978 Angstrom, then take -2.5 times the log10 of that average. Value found 0.02 mag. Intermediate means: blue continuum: 4.22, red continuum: 4.01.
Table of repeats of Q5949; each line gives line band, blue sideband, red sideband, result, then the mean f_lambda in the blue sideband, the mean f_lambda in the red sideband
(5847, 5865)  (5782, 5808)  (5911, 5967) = 0.01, 3.92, 4.02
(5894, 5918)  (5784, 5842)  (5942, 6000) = 0.05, 4.1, 3.97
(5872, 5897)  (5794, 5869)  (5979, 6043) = 0.06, 4.1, 3.95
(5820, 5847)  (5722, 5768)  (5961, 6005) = -0.04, 4.08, 3.97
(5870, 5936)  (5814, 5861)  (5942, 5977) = 0.03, 4.13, 3.98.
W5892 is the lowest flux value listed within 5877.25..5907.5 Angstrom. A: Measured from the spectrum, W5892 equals 3.348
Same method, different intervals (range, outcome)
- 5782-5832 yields 3.422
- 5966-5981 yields 3.652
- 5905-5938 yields 3.667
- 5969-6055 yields 3.573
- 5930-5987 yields 3.642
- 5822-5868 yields 3.544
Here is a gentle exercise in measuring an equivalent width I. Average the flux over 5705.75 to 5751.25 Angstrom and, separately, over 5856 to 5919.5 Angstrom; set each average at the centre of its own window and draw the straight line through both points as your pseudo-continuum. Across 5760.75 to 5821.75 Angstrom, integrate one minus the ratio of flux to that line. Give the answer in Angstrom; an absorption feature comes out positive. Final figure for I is -1.9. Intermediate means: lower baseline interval 4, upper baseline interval 3.86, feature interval 4.07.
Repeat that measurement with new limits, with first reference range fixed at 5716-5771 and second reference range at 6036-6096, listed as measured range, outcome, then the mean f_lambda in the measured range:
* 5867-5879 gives -0.15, 4.1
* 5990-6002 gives 0.22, 3.94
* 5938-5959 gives 0.16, 4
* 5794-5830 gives -1.24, 4.2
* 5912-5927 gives 0.17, 3.99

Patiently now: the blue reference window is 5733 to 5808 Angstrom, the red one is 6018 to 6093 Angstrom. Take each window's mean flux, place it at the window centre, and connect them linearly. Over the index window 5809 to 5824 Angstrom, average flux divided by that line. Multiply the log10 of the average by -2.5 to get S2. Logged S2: -0.08 mag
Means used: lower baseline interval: 4.04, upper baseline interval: 4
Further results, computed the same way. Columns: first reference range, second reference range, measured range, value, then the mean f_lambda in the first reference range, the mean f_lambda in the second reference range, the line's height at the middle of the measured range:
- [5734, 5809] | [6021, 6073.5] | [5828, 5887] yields 0.002 mag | 4.05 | 3.99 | 4.03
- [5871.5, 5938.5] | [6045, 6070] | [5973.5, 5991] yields 0.006 mag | 3.92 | 4.01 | 3.97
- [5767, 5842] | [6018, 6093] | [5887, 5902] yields 0.139 mag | 4.1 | 4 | 4.06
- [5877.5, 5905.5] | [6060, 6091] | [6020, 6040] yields 0.009 mag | 3.73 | 4.03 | 3.96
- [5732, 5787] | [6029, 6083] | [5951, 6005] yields 0.016 mag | 4.06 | 4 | 4.02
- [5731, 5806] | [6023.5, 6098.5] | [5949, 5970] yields 0.018 mag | 4.05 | 4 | 4.02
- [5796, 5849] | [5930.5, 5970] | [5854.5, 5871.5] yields 0.047 mag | 4.15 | 4.01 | 4.11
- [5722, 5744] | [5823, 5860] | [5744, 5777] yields -0.031 mag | 4.01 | 4.07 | 4.02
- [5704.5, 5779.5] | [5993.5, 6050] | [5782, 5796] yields 0.049 mag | 4.05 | 3.97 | 4.03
